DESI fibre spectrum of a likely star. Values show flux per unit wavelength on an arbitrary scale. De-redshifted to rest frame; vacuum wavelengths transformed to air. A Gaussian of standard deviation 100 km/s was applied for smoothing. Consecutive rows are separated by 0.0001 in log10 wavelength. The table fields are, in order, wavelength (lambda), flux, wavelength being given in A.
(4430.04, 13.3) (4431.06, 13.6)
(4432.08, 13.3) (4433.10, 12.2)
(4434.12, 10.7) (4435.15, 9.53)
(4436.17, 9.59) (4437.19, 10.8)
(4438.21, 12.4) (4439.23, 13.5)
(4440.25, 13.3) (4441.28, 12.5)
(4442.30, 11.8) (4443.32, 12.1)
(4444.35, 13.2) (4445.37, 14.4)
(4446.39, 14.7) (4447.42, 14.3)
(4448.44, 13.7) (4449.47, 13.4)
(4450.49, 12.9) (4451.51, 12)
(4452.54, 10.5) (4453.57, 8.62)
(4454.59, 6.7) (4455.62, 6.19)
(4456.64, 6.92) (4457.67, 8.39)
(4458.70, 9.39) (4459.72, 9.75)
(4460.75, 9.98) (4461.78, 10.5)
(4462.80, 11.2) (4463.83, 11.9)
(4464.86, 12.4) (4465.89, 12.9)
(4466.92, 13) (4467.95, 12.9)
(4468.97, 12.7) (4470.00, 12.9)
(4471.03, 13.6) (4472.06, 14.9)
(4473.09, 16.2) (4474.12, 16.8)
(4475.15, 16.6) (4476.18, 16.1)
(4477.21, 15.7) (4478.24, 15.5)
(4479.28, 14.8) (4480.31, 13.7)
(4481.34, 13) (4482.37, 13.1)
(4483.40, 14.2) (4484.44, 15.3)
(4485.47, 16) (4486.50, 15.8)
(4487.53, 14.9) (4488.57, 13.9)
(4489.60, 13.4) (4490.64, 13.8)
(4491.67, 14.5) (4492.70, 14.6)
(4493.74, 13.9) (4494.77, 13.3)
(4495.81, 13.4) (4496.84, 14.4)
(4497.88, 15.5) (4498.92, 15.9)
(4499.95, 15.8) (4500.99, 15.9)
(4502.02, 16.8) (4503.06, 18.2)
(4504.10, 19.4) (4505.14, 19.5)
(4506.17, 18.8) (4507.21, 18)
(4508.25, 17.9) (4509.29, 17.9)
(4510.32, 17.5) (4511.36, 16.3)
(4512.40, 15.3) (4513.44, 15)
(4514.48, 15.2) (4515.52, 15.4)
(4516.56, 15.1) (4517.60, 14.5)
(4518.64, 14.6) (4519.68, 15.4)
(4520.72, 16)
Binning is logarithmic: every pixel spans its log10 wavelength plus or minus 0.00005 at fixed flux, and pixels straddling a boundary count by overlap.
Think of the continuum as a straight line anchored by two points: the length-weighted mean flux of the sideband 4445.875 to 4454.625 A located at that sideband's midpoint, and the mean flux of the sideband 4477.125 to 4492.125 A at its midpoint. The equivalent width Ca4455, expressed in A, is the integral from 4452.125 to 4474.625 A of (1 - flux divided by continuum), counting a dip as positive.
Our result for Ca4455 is 3.1 A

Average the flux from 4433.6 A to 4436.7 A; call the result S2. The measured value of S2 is 9.94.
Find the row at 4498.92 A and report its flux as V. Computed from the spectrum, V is 15.9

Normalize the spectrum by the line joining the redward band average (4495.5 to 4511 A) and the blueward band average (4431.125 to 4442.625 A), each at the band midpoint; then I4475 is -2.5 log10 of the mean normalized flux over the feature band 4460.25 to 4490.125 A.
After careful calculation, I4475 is 0.07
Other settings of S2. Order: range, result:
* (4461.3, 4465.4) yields 11.5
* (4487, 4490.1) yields 14.1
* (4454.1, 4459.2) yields 7.51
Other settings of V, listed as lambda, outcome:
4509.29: 17.9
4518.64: 14.6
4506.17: 18.8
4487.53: 14.9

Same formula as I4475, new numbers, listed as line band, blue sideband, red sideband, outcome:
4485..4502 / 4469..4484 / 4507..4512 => 0.096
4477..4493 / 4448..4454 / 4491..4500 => -0.046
